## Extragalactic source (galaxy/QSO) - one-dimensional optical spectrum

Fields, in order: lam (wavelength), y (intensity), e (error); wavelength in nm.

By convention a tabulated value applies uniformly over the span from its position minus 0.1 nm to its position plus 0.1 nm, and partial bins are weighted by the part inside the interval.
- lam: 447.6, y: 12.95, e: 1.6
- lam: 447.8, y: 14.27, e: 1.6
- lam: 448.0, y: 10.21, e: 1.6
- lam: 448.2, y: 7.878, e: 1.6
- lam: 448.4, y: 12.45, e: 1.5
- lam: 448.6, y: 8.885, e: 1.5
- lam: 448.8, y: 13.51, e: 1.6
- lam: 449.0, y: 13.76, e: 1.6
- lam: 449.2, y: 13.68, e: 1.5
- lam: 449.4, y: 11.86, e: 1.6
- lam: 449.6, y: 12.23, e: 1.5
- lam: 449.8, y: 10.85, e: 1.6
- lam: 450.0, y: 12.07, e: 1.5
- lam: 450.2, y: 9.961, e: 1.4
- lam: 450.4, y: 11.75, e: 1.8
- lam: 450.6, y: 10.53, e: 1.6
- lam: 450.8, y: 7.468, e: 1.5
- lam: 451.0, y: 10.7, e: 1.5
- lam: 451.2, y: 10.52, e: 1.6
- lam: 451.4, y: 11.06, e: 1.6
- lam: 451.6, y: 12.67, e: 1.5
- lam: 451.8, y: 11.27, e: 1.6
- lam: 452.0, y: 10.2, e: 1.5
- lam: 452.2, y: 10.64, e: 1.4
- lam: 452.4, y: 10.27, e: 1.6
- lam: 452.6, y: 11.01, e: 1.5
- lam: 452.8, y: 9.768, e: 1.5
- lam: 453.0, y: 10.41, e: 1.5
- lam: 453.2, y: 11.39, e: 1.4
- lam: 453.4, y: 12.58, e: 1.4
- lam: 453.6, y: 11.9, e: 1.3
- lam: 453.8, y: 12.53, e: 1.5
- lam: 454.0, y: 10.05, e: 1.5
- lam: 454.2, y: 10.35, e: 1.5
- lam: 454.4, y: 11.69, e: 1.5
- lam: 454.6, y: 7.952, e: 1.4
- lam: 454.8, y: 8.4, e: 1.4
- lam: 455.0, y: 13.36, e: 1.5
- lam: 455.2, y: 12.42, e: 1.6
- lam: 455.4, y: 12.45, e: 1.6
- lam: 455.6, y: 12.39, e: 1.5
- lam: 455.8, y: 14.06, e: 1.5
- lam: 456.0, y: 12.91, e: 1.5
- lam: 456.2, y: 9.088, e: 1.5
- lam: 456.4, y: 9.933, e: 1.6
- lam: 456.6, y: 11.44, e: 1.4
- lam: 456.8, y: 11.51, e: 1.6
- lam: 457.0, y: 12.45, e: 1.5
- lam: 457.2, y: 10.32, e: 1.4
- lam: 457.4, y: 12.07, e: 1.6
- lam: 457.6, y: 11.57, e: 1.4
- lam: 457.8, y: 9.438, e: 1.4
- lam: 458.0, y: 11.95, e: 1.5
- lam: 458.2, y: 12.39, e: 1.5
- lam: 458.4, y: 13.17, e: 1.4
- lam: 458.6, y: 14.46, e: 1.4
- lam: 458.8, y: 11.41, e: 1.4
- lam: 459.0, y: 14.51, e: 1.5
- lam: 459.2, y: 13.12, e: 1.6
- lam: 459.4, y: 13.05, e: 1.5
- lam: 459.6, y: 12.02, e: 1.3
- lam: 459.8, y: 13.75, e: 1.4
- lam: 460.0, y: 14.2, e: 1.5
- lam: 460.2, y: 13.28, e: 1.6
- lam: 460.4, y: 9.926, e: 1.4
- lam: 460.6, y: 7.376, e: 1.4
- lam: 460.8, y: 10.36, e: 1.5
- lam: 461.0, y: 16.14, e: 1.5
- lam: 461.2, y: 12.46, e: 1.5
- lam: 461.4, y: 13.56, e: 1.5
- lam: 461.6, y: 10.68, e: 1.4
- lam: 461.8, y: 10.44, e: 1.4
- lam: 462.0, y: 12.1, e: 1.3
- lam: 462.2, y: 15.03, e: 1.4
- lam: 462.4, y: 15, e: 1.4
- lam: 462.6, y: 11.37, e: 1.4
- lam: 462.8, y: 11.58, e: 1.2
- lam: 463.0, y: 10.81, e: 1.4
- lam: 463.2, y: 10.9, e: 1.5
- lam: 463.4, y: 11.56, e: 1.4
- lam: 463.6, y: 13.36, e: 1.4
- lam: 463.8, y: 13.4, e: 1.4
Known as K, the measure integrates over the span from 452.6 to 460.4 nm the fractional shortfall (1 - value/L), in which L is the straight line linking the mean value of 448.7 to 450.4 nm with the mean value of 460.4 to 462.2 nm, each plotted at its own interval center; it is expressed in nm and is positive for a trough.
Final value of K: 0.08 nm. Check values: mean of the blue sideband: 12.2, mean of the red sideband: 11.7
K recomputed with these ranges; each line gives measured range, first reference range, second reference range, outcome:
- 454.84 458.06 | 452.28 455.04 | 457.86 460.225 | 0.07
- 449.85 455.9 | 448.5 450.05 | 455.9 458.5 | 0.37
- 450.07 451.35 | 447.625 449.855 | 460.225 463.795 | 0.18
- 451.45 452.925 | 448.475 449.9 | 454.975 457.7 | 0.14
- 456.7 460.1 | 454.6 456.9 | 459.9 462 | -0.22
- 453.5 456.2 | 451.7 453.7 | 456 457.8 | -0.12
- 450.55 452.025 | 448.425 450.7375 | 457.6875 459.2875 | 0.16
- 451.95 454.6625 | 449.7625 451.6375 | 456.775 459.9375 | 0.11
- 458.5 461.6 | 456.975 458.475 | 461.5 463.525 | -0.21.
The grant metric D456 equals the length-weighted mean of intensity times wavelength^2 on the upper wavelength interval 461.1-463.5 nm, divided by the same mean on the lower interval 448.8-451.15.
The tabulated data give 1.12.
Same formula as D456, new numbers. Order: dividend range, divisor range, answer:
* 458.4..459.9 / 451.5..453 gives 1.26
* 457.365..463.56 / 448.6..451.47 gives 1.13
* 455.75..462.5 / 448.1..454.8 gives 1.15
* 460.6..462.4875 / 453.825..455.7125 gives 1.17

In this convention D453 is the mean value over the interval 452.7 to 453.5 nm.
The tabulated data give 11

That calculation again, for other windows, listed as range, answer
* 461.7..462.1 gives 11.3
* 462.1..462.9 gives 13.2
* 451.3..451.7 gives 11.9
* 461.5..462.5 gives 12.6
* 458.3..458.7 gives 13.8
